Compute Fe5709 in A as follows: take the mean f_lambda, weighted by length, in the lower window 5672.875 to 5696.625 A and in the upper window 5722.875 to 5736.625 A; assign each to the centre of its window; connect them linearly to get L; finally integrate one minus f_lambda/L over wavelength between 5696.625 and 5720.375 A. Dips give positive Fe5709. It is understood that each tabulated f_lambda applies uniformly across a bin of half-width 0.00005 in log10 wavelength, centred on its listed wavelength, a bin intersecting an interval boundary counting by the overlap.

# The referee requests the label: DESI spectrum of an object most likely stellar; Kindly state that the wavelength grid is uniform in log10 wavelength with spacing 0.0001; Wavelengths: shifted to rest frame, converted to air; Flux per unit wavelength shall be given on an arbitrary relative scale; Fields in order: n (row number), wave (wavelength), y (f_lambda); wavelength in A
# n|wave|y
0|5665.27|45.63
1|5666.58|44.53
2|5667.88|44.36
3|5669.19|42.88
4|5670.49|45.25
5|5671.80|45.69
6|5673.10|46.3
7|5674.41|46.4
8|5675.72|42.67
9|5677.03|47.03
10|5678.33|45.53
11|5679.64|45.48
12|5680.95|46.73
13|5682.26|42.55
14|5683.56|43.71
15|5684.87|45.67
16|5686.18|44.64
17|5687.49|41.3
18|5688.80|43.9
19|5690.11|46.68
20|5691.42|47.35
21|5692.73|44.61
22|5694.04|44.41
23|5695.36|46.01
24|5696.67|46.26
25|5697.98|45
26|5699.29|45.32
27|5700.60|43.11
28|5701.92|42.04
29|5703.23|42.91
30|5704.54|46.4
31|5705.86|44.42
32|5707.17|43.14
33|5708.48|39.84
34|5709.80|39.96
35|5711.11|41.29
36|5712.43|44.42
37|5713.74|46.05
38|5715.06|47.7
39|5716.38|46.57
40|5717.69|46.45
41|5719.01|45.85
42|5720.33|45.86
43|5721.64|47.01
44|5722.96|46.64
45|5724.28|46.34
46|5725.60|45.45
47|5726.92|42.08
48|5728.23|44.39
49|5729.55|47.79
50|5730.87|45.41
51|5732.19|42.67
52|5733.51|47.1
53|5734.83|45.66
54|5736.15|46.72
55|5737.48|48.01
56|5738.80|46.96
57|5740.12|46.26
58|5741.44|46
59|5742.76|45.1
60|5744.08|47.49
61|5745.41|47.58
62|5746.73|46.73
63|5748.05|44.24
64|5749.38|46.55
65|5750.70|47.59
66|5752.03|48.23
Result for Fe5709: 0.5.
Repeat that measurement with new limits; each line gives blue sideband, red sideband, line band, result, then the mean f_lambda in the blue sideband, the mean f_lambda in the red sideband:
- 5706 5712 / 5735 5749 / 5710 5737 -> -1.14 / 41.5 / 46.5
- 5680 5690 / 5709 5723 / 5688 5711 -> 0.29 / 44.3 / 45.1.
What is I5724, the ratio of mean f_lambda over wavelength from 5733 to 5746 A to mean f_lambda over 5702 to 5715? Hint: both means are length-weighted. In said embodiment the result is 1.08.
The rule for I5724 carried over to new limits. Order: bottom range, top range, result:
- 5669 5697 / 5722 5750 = 1.02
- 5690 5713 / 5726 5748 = 1.04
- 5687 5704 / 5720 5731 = 1.03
